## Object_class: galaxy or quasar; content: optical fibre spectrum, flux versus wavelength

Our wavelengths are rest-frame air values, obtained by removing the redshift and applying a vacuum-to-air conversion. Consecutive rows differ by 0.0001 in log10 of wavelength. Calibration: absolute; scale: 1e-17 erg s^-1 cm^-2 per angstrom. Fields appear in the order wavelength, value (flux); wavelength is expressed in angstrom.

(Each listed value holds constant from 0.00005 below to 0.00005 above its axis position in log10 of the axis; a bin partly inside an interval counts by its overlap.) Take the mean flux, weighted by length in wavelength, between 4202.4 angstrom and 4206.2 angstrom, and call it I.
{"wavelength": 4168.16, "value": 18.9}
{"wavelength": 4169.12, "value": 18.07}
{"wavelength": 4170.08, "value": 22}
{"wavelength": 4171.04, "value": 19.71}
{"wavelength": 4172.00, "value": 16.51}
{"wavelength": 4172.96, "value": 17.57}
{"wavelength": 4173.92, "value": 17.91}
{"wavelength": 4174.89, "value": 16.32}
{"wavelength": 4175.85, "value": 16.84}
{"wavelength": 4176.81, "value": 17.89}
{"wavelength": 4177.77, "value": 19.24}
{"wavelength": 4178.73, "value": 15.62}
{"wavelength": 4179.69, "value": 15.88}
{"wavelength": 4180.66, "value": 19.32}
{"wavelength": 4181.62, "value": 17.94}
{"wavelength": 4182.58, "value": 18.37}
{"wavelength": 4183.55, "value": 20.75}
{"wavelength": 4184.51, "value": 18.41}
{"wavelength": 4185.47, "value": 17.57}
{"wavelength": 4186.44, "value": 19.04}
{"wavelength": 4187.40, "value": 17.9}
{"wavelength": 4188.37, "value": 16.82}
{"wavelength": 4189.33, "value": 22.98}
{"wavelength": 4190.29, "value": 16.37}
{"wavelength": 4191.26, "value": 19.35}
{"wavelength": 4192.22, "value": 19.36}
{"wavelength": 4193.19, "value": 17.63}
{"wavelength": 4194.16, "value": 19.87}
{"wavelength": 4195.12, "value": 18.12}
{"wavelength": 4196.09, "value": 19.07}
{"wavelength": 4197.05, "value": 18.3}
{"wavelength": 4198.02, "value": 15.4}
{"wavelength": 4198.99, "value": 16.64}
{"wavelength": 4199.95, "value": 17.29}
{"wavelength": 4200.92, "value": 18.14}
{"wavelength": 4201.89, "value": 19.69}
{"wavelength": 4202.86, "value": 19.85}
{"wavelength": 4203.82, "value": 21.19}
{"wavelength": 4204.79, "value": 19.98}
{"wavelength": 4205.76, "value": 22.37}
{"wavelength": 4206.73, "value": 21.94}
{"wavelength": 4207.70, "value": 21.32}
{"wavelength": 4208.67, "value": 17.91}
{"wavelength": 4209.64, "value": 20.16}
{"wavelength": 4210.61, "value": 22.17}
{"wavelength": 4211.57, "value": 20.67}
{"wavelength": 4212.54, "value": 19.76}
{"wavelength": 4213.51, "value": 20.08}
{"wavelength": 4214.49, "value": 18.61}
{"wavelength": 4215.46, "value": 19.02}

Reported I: 20.9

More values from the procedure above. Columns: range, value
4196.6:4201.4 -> 17.1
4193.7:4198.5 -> 18.2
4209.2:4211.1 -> 21.3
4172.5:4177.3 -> 17.3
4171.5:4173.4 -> 17.1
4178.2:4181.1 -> 16.9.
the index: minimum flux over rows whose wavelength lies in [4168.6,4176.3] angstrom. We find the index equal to 16.32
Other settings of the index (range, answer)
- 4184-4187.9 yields 17.57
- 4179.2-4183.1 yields 15.88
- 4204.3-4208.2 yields 19.98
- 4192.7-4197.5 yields 17.63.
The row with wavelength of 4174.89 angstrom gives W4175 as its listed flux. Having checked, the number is 16.32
